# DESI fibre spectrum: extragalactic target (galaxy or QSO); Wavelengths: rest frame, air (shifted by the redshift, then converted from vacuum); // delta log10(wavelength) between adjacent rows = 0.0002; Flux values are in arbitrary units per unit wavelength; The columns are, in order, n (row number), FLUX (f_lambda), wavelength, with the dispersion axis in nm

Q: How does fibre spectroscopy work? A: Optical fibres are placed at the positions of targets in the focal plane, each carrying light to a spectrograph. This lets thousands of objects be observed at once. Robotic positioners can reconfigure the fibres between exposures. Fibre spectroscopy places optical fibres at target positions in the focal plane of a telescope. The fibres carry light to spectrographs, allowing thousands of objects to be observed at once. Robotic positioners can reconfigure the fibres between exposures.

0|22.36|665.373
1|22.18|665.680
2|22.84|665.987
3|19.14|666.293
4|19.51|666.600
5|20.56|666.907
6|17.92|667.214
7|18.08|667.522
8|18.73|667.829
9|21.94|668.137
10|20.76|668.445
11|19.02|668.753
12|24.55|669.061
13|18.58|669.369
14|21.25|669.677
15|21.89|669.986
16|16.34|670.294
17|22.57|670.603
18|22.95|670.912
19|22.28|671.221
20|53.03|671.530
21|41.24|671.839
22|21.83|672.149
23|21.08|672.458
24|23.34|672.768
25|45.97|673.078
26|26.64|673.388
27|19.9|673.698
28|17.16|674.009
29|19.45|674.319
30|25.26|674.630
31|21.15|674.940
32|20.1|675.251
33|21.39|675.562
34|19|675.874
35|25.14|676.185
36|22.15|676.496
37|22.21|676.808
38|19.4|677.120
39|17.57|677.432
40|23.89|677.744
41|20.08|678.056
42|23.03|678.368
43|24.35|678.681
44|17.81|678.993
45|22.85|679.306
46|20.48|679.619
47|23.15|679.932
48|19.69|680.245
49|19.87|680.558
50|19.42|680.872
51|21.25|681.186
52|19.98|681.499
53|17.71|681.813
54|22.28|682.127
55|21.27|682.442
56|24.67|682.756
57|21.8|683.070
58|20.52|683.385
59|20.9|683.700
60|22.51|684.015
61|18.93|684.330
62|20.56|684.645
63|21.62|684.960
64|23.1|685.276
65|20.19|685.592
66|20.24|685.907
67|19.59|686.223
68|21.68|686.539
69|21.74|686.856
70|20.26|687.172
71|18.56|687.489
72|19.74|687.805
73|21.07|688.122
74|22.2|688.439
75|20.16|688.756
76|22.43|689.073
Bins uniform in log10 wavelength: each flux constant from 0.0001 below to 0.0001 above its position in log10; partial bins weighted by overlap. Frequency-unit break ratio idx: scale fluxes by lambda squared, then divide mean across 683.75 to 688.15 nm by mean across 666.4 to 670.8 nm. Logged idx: 1.1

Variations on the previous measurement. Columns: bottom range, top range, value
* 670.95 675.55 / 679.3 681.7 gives 0.79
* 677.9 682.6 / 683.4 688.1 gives 1.01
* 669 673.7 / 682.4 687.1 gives 0.83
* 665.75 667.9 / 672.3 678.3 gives 1.18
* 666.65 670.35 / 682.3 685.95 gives 1.12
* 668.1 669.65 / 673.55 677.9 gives 1.02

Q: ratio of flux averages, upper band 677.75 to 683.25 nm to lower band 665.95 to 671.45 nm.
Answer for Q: 1.0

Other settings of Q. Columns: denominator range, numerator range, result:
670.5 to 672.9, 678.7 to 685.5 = 0.73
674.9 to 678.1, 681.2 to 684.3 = 1.00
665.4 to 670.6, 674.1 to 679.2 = 1.05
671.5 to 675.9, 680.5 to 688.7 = 0.80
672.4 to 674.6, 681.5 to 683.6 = 0.85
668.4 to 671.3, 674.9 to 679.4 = 1.02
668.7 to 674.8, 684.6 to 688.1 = 0.82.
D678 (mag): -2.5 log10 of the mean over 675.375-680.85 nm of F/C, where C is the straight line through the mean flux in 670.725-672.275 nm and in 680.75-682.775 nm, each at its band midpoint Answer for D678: 0.16 mag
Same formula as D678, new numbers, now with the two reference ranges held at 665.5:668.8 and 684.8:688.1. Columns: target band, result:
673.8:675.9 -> -0.01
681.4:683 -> -0.04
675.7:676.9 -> -0.09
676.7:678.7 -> -0.04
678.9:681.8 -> 0.00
